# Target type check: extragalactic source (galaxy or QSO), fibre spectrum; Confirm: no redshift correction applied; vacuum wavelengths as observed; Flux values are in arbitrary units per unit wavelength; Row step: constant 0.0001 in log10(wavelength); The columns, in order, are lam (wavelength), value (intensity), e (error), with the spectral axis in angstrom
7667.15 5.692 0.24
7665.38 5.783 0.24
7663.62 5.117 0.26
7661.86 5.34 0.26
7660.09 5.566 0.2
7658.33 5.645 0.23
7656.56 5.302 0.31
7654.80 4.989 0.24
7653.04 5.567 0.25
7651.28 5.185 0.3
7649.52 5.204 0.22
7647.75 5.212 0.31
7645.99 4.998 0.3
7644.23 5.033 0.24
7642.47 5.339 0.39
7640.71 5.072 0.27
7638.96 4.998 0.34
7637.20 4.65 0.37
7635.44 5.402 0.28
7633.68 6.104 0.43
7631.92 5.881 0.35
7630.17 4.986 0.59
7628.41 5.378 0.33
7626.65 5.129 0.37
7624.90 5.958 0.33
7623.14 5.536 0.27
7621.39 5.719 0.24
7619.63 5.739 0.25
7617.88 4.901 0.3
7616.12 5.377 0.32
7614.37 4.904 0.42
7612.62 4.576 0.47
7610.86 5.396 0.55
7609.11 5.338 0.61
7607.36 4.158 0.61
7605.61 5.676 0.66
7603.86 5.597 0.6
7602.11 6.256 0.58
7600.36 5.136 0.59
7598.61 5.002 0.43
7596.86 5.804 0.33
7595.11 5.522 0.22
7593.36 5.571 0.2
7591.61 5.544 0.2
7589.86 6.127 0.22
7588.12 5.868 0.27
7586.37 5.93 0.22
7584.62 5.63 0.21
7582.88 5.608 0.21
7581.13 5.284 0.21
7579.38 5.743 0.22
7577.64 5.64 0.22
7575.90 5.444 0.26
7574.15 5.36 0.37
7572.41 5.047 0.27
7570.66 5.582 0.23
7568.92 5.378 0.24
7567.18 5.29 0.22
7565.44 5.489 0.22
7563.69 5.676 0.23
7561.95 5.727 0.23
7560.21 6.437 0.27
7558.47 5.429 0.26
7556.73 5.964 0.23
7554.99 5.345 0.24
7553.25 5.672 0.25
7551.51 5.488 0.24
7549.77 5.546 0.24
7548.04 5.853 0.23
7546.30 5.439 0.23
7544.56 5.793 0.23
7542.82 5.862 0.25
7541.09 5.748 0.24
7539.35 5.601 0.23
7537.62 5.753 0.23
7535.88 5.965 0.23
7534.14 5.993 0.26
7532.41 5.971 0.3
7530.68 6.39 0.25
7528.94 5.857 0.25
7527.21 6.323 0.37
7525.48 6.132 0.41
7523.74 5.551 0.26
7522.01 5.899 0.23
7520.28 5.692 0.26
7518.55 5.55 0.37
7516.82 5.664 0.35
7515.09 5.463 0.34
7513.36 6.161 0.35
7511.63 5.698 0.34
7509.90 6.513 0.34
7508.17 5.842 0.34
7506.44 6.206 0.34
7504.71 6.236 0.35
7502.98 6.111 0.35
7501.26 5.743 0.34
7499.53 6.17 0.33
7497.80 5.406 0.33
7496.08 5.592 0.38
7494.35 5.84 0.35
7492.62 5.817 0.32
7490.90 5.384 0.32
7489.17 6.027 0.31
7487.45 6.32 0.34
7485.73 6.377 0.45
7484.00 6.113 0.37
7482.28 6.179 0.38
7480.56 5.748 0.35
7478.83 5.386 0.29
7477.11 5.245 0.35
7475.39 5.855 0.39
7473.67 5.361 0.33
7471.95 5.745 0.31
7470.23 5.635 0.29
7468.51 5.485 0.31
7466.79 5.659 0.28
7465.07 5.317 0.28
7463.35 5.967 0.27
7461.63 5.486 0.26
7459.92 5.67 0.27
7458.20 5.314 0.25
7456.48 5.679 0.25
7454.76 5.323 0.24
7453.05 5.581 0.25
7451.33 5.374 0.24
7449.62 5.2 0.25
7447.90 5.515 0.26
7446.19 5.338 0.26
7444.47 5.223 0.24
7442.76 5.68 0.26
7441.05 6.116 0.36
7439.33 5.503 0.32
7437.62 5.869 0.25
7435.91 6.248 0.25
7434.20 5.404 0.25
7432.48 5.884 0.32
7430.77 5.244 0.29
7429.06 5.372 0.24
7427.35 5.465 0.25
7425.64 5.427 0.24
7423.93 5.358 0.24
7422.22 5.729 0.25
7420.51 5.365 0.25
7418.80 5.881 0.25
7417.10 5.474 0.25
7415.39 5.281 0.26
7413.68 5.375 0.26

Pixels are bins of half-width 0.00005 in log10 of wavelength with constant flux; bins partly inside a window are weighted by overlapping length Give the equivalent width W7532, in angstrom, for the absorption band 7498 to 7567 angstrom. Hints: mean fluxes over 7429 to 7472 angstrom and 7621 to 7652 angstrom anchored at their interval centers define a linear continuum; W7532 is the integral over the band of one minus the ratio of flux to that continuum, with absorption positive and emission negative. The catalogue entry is -4.8 angstrom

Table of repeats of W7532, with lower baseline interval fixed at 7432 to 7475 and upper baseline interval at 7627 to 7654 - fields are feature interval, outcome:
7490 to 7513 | -1.6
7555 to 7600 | -1.9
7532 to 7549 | -1.1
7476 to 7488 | -0.8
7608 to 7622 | 0.2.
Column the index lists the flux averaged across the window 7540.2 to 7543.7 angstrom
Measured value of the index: 5.8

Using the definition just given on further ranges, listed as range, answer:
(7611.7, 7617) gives 4.95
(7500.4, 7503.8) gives 5.94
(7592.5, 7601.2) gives 5.41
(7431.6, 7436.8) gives 5.84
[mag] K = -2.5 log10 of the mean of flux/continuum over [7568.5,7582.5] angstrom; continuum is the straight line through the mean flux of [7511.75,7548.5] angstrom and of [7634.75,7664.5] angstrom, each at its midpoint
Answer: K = 0.03 mag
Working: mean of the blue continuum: 5.84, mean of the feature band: 5.44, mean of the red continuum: 5.21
